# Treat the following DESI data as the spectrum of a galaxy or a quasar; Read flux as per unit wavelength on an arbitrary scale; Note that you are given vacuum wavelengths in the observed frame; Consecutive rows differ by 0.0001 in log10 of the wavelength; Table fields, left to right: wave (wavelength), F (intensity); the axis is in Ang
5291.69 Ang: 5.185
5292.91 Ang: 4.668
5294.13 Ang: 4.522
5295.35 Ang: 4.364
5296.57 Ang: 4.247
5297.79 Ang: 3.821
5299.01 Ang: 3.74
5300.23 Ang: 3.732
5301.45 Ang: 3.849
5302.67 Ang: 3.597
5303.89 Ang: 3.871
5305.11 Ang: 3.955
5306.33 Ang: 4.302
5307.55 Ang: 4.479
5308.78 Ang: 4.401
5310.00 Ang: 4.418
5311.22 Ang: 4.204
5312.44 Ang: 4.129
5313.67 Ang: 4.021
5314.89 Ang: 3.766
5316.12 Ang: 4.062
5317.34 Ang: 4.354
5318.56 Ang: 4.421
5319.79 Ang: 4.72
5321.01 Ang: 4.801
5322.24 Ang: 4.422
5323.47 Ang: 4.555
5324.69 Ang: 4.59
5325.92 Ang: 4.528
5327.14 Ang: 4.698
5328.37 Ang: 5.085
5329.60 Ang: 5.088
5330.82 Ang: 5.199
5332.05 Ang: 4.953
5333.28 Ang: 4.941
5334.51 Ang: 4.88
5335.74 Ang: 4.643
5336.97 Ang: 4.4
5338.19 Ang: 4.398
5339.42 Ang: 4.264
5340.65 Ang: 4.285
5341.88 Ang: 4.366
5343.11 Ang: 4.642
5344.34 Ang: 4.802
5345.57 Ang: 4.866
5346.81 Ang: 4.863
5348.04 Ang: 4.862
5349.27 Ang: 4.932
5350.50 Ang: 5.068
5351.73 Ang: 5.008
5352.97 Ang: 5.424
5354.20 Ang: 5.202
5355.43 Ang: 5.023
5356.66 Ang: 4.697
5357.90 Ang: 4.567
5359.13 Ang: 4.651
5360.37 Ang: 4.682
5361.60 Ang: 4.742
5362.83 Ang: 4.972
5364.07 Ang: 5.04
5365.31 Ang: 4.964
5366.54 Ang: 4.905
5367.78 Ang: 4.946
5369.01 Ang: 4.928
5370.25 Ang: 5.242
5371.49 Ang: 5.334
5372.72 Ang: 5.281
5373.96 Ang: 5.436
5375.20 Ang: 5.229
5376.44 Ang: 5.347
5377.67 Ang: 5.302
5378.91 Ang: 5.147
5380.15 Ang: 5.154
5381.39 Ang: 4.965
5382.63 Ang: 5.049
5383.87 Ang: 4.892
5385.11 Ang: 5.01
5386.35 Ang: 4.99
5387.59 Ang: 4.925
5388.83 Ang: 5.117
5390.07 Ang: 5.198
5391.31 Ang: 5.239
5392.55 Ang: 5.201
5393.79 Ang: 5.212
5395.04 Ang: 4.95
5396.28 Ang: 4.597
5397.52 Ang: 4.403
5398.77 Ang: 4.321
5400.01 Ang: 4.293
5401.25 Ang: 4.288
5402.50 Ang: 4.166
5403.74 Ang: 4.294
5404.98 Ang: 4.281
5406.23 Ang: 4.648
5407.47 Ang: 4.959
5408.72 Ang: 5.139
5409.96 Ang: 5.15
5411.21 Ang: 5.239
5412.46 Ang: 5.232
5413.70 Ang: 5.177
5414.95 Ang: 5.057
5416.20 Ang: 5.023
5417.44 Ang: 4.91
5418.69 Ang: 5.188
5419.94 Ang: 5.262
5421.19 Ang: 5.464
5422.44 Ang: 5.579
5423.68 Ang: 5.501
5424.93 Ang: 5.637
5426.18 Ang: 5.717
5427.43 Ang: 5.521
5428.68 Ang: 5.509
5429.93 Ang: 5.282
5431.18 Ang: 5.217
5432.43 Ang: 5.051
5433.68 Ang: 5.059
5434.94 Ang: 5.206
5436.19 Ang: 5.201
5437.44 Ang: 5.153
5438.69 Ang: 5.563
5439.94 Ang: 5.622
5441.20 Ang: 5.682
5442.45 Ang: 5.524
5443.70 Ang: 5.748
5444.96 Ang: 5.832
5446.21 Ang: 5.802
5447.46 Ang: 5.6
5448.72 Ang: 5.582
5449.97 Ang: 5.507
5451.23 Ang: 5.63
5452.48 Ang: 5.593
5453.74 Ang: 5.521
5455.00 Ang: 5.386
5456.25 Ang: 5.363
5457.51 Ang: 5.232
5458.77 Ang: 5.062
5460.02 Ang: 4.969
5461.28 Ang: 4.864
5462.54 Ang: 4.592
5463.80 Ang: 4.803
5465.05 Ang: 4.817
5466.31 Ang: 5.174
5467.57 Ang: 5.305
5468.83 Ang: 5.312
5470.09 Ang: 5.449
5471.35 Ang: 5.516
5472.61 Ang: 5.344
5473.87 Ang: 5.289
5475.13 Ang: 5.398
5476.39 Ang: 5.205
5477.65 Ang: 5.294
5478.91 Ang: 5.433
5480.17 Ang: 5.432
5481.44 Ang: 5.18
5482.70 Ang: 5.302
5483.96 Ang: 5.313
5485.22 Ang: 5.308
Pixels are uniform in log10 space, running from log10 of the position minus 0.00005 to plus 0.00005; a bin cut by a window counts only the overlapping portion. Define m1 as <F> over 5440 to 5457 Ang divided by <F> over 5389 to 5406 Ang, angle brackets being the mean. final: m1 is 1.2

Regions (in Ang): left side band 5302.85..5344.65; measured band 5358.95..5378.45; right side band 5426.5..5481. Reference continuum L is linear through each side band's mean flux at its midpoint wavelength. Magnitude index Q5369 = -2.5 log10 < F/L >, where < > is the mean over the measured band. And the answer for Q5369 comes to -0.06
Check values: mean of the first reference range 4.48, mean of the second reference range 5.34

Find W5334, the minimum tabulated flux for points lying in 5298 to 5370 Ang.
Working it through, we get 3.597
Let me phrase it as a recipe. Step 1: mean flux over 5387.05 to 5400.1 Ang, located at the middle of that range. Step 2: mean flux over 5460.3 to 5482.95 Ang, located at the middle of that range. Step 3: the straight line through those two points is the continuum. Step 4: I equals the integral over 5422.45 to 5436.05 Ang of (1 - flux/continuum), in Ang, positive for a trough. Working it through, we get -0.9 Ang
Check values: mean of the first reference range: 4.88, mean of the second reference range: 5.2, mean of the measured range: 5.37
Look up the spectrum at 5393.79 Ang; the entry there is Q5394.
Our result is 5.212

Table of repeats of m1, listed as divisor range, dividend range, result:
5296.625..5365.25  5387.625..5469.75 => 1.14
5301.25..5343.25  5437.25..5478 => 1.21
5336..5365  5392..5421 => 1.01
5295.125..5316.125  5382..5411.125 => 1.19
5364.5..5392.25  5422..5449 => 1.07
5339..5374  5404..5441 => 1.07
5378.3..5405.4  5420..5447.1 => 1.14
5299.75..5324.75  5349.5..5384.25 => 1.20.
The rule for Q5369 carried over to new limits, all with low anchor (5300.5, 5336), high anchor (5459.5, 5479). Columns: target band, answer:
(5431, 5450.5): -0.09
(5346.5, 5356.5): -0.10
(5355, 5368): -0.04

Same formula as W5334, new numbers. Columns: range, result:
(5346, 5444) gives 4.166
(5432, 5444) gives 5.051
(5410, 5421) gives 4.91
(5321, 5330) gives 4.422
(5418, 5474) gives 4.592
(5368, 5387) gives 4.892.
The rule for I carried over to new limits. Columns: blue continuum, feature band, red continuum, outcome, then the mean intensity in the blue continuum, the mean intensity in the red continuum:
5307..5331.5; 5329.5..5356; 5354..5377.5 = -0.3 Ang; 4.5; 5.01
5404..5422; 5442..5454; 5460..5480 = -1.2 Ang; 5.04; 5.19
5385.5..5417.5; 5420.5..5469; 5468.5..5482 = -2.1 Ang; 4.85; 5.35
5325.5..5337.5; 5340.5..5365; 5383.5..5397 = 0.3 Ang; 4.85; 5.03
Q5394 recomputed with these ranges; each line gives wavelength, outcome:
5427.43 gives 5.521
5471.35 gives 5.516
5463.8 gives 4.803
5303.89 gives 3.871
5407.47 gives 4.959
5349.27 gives 4.932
